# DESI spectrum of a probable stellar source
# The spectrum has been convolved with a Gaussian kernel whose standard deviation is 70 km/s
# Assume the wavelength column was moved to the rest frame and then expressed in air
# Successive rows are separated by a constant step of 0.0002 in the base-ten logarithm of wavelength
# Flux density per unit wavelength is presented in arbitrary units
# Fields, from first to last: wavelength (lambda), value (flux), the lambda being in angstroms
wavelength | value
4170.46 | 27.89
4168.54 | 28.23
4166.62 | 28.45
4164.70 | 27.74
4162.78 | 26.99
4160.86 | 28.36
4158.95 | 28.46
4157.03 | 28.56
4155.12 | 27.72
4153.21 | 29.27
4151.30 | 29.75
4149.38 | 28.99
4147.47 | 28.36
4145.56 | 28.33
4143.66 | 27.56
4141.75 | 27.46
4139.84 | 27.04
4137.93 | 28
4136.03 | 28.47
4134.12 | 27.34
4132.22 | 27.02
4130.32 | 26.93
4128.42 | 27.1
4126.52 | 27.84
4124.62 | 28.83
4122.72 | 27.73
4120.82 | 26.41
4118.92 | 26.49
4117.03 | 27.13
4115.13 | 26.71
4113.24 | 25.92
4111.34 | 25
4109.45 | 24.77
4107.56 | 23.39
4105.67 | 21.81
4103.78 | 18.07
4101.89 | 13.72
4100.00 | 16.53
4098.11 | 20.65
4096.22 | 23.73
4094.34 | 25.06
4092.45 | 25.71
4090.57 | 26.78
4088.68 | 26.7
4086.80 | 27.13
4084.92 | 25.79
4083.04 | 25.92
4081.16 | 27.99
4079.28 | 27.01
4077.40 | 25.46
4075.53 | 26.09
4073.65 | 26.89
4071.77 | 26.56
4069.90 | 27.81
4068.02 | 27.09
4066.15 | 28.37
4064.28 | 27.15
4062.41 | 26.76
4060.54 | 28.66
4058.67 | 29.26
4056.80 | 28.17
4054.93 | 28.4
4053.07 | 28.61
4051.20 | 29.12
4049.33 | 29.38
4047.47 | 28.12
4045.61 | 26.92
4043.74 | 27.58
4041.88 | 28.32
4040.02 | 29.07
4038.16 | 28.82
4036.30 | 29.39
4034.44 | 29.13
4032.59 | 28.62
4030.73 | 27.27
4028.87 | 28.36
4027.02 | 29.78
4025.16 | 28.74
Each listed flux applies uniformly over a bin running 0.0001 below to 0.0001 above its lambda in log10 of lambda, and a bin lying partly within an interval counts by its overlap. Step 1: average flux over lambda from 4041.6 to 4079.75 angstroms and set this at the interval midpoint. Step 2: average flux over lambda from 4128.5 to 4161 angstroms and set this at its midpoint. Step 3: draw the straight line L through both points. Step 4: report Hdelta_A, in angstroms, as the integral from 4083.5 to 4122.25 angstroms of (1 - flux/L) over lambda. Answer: 5.5 angstroms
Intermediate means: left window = 27.7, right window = 28.1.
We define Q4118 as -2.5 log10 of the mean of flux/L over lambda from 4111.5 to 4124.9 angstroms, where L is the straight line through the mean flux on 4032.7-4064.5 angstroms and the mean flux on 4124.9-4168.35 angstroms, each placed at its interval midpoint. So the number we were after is 0.05 mag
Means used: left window 28.4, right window 28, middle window 26.8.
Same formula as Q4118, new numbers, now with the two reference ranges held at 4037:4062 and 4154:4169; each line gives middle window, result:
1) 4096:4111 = 0.357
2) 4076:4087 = 0.073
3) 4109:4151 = 0.034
